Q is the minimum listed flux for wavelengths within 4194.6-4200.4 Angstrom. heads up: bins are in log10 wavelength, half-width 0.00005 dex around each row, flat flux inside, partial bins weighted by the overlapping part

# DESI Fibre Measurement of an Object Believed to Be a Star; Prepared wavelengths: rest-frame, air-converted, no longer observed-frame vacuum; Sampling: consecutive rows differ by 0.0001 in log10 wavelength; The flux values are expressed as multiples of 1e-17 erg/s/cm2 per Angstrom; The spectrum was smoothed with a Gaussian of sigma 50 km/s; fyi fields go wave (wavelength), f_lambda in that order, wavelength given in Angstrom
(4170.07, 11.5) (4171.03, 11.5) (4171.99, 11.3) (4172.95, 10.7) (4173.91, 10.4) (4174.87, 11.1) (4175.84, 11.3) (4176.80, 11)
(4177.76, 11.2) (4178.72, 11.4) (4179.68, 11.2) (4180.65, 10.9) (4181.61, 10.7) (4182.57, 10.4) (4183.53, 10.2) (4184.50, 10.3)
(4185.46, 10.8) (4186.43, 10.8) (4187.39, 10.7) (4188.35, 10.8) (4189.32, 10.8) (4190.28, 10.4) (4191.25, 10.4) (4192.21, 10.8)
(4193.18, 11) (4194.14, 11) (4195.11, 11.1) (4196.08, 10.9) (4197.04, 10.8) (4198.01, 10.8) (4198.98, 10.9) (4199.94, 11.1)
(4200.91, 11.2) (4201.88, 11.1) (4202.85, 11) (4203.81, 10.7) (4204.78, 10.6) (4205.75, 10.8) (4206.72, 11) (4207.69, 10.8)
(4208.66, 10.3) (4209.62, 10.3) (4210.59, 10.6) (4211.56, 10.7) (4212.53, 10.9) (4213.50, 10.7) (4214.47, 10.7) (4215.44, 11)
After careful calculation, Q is 10.8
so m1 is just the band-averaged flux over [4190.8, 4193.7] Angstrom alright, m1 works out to 10.8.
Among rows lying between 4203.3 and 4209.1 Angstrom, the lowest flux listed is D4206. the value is 10.3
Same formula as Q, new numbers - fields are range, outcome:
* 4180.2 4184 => 10.2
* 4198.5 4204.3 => 10.7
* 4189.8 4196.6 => 10.4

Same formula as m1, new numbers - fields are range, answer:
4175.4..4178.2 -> 11.2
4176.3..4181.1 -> 11.1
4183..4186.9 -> 10.5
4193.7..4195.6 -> 11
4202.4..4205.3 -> 10.8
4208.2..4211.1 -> 10.4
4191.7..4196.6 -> 11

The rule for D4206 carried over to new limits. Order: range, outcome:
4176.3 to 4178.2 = 11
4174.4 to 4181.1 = 10.9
